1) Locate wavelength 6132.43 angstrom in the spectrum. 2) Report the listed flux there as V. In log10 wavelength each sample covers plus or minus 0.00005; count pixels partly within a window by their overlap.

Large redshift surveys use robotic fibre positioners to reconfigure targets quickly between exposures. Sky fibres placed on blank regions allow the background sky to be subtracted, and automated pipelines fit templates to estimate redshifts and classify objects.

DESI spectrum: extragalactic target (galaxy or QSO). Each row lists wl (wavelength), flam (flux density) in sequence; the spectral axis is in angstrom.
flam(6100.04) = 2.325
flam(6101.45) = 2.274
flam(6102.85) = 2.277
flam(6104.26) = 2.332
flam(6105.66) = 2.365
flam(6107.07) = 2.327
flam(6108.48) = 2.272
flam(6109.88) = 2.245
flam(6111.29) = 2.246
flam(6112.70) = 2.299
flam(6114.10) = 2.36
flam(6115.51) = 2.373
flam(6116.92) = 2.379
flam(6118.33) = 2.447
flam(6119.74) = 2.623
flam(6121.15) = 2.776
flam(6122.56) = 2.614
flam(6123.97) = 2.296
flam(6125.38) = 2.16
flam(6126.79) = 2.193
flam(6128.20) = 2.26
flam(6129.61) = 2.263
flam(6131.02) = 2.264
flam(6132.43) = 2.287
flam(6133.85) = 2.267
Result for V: 2.287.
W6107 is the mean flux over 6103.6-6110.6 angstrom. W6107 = 2.31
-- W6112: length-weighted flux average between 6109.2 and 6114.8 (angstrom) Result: 2.29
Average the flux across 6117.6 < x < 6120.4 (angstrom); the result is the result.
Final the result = 2.53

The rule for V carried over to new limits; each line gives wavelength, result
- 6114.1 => 2.36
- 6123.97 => 2.296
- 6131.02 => 2.264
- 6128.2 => 2.26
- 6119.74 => 2.623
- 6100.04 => 2.325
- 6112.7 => 2.299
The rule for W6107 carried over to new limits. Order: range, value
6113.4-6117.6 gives 2.37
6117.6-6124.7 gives 2.55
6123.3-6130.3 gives 2.23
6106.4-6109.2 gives 2.3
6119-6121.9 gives 2.69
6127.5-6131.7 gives 2.26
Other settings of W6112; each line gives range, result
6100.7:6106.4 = 2.31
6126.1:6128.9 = 2.23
